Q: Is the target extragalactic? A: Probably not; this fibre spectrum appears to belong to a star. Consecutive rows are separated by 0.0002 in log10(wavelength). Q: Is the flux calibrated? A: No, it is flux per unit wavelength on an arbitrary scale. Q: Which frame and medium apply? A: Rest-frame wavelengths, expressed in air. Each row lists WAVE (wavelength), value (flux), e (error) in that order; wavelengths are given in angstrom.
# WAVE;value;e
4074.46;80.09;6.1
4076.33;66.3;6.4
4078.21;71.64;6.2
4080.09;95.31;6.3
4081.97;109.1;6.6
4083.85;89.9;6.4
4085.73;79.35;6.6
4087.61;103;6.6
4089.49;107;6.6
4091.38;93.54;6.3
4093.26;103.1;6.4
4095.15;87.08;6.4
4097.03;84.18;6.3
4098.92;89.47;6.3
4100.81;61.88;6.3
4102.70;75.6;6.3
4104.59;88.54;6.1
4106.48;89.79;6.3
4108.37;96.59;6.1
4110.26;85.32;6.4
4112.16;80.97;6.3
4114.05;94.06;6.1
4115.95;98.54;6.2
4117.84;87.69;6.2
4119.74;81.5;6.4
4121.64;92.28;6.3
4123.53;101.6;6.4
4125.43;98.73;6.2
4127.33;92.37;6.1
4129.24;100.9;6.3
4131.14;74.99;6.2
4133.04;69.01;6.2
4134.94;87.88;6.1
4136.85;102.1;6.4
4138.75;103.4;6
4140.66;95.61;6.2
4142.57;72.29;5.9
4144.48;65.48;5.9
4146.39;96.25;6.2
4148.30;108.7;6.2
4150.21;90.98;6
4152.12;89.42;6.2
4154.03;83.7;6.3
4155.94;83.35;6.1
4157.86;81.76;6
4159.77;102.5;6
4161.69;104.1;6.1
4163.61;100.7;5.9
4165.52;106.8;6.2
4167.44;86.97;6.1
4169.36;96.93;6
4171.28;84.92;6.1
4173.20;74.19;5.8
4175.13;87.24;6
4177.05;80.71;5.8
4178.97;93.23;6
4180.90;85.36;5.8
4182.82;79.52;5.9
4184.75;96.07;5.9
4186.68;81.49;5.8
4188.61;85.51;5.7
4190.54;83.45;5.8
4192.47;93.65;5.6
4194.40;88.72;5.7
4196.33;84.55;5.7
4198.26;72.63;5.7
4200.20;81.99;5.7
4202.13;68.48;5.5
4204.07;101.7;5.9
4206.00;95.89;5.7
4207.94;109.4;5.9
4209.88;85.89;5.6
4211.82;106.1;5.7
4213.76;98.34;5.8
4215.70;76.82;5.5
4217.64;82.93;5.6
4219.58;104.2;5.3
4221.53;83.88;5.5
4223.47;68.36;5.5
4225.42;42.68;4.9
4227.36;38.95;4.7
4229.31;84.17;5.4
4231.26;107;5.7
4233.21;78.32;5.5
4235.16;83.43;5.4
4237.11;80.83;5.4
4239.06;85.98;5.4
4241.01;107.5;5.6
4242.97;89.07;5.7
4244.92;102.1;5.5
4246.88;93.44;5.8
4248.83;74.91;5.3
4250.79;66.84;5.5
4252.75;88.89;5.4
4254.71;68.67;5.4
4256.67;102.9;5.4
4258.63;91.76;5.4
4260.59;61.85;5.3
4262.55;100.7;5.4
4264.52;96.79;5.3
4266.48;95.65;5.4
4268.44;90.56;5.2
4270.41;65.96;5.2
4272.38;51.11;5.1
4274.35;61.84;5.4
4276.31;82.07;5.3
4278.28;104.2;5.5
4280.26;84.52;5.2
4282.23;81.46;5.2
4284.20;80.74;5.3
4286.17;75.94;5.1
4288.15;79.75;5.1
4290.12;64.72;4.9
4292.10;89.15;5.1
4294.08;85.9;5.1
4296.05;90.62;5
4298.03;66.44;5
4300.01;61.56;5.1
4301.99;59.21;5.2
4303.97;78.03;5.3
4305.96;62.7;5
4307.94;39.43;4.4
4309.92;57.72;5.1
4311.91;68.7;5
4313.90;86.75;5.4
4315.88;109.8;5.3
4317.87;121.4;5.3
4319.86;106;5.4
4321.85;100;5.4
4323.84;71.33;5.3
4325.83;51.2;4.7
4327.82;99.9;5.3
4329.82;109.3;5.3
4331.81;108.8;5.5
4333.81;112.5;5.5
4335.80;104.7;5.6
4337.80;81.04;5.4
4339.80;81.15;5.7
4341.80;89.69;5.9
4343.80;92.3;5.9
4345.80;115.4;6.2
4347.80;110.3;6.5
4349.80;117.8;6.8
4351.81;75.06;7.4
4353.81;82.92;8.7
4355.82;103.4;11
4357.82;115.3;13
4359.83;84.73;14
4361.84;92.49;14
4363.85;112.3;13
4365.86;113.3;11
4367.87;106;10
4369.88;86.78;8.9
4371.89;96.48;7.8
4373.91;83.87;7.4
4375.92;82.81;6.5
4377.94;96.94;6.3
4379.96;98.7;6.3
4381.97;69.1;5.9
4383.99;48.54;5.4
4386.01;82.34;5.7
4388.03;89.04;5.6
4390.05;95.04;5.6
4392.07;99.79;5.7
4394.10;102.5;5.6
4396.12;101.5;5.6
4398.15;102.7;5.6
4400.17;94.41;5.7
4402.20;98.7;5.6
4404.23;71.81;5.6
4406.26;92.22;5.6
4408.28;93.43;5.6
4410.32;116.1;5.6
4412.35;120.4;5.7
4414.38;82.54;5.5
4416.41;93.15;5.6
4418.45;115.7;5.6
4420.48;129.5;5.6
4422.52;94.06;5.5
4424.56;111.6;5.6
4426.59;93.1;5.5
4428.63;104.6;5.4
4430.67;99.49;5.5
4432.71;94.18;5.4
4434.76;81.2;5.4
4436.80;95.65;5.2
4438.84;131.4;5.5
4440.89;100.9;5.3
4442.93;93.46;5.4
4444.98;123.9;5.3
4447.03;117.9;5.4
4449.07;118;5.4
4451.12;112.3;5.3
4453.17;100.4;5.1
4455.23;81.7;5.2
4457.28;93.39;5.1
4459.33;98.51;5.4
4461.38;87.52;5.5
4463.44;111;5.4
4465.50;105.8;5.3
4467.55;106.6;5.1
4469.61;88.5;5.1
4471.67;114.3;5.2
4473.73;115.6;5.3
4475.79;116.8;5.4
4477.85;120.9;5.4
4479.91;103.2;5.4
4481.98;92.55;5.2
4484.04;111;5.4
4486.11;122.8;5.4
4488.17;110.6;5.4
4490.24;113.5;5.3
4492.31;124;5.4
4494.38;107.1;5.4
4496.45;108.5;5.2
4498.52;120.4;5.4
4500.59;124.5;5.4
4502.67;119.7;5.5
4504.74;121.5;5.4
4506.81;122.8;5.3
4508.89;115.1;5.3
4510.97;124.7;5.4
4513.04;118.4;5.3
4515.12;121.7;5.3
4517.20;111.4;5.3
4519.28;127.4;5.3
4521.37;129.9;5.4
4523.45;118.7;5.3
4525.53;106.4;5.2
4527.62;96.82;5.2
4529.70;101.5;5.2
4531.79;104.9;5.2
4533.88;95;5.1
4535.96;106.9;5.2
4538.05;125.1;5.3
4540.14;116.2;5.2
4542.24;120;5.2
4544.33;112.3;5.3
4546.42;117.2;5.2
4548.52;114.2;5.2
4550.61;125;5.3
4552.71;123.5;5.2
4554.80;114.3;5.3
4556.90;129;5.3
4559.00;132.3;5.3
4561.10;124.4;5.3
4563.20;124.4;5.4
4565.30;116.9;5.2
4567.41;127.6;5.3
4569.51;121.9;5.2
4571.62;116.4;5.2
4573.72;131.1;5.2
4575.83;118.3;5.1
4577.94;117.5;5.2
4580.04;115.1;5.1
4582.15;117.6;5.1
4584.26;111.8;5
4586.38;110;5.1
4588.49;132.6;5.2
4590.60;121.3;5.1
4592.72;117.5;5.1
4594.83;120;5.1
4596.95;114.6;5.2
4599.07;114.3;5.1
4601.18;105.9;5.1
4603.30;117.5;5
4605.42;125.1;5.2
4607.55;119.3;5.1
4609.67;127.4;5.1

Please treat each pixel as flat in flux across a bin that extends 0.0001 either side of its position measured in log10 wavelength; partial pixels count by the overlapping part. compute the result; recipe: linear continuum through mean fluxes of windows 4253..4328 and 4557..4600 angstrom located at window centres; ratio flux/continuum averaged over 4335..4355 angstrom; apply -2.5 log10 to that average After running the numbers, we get -0.09 mag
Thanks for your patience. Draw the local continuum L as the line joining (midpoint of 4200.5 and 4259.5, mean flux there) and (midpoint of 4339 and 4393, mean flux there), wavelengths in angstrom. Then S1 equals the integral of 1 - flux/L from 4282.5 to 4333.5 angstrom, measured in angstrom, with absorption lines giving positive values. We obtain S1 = 4.9 angstrom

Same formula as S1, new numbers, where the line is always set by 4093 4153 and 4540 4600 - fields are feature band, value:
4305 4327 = 4.9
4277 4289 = 1.9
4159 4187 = 0.4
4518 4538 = 1.1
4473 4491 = 0.3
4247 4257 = 1.8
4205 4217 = 0.0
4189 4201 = 1.2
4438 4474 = 2.2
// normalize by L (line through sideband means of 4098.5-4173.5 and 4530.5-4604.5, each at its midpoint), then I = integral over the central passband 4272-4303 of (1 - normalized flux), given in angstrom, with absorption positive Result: 7.1 angstrom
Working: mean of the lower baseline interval 89.6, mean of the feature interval 76.7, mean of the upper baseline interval 118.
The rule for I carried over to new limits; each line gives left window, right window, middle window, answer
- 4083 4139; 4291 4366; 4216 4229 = 2.7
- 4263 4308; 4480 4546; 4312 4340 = -4.0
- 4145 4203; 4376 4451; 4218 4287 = 7.1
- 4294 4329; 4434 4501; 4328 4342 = -2.7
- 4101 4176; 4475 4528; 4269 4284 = 3.5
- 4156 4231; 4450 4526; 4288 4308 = 5.0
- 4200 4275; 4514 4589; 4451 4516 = 0.0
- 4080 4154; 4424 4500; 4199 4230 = 3.8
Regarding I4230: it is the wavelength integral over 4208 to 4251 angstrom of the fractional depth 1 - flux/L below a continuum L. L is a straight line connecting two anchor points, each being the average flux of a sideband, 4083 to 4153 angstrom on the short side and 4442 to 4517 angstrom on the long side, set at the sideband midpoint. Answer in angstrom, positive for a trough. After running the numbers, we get 5.2 angstrom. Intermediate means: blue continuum 89.7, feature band 84.6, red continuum 111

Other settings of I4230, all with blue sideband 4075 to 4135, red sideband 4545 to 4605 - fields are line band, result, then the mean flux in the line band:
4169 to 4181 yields 1.0 angstrom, 85.6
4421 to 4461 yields 3.0 angstrom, 103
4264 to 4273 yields 1.7 angstrom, 80.3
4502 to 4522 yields -1.0 angstrom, 121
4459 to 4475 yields 1.2 angstrom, 104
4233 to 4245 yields 1.0 angstrom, 89.4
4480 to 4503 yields 0.2 angstrom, 113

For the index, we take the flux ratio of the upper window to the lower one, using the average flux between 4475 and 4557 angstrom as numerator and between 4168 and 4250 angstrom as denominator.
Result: 1.34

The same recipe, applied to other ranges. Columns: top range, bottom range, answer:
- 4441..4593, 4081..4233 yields 1.29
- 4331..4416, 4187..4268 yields 1.11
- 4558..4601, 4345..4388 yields 1.28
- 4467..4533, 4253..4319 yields 1.43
